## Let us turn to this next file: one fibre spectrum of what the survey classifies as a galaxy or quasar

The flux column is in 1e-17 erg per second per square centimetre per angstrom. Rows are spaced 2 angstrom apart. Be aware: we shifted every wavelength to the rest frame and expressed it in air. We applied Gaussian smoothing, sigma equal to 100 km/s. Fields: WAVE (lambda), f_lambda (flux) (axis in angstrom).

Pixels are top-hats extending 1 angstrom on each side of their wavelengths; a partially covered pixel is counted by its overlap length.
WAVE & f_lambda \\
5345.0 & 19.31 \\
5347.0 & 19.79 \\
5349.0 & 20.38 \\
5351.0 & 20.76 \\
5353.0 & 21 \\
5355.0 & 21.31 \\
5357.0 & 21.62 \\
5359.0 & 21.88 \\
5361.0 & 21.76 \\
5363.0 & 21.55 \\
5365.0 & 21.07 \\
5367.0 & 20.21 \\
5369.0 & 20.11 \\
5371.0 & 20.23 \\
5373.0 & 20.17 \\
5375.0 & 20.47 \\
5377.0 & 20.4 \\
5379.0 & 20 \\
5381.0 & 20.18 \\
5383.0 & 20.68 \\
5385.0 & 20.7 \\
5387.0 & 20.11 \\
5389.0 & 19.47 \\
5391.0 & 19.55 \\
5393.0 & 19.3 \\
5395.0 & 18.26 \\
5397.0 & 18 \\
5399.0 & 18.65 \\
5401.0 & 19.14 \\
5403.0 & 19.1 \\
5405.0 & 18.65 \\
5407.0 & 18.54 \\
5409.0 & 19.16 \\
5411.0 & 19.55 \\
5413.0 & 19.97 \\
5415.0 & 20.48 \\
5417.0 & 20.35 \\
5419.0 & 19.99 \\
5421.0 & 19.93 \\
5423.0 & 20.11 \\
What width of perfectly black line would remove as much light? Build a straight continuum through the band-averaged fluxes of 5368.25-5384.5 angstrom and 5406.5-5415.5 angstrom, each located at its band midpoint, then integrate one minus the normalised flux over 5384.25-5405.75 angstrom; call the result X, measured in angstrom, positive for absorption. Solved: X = 0.79 angstrom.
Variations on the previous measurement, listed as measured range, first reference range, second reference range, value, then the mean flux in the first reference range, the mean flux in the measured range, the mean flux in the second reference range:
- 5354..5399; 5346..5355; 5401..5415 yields -0.7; 20.6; 20.3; 19.3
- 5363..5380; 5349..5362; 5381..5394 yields 0.2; 21.3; 20.4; 20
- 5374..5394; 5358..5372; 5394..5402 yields -0.5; 21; 20.1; 18.5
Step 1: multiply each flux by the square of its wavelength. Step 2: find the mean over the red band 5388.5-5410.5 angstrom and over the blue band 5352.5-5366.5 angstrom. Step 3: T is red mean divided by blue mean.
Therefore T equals 0.89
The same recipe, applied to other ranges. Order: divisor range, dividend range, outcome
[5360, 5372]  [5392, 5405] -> 0.91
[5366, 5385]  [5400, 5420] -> 0.97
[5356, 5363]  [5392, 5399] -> 0.86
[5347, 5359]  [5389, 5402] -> 0.91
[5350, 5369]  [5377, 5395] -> 0.95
